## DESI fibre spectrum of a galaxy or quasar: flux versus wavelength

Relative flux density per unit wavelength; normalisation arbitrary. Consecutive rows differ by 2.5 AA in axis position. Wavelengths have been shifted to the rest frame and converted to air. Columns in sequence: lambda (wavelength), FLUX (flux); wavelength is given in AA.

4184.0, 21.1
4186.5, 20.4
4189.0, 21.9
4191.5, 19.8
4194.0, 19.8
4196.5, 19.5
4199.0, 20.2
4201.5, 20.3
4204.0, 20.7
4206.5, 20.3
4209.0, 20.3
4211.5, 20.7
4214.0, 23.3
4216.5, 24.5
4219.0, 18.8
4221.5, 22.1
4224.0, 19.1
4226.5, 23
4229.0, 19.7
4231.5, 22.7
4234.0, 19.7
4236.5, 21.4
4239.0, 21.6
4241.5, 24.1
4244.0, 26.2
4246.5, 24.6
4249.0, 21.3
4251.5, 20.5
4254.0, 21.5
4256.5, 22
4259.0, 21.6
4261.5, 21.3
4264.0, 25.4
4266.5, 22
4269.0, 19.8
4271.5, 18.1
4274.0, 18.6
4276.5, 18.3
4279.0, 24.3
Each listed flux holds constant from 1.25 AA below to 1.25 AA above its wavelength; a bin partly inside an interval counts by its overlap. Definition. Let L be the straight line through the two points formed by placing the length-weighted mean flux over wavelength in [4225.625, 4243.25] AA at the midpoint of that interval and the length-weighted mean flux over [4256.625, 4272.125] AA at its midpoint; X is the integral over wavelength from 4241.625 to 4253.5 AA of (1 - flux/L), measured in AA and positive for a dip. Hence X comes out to -0.78 AA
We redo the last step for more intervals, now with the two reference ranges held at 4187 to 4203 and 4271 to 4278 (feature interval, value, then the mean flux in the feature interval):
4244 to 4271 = -4.49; 22.1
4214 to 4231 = -1.50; 21.4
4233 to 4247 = -2.62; 22.9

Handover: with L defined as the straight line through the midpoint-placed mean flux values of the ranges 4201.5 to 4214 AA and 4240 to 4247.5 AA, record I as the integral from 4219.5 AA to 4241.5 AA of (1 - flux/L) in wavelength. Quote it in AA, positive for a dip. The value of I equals 2.0 AA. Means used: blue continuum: 20.8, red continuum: 24.9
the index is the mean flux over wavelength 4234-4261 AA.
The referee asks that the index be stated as 22.3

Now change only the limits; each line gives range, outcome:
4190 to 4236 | 20.8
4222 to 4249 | 22.2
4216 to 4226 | 21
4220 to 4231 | 21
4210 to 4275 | 21.7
